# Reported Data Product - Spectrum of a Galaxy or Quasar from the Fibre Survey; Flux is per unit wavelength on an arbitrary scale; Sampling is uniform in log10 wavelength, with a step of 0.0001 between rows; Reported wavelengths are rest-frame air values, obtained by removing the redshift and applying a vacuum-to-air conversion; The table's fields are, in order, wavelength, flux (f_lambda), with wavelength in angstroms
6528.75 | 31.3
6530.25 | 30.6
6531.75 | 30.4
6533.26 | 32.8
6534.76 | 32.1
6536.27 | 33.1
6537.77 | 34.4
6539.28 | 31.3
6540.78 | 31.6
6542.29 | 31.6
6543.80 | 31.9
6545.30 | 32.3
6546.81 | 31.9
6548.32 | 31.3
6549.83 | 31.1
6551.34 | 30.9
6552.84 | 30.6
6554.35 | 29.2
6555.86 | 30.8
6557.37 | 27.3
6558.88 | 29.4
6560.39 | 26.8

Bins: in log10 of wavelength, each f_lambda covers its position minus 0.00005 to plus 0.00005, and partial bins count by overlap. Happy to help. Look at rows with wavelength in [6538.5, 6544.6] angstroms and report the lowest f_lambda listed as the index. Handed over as 31.3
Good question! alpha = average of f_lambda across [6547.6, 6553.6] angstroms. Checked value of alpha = 31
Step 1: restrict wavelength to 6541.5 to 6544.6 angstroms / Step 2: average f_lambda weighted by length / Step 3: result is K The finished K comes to 31.8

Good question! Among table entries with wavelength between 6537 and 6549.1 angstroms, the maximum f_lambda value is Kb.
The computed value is 34.4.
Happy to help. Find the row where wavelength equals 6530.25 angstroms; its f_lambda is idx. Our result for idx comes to 30.6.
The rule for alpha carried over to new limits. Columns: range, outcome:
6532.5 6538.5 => 33.1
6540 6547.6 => 31.9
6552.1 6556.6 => 30.2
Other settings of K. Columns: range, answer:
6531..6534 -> 31.6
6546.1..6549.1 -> 31.5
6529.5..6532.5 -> 30.6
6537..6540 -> 32.9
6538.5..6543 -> 31.5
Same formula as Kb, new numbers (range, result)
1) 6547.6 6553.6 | 31.3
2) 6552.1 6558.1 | 30.8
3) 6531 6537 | 33.1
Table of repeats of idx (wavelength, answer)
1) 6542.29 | 31.6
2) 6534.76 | 32.1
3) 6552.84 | 30.6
